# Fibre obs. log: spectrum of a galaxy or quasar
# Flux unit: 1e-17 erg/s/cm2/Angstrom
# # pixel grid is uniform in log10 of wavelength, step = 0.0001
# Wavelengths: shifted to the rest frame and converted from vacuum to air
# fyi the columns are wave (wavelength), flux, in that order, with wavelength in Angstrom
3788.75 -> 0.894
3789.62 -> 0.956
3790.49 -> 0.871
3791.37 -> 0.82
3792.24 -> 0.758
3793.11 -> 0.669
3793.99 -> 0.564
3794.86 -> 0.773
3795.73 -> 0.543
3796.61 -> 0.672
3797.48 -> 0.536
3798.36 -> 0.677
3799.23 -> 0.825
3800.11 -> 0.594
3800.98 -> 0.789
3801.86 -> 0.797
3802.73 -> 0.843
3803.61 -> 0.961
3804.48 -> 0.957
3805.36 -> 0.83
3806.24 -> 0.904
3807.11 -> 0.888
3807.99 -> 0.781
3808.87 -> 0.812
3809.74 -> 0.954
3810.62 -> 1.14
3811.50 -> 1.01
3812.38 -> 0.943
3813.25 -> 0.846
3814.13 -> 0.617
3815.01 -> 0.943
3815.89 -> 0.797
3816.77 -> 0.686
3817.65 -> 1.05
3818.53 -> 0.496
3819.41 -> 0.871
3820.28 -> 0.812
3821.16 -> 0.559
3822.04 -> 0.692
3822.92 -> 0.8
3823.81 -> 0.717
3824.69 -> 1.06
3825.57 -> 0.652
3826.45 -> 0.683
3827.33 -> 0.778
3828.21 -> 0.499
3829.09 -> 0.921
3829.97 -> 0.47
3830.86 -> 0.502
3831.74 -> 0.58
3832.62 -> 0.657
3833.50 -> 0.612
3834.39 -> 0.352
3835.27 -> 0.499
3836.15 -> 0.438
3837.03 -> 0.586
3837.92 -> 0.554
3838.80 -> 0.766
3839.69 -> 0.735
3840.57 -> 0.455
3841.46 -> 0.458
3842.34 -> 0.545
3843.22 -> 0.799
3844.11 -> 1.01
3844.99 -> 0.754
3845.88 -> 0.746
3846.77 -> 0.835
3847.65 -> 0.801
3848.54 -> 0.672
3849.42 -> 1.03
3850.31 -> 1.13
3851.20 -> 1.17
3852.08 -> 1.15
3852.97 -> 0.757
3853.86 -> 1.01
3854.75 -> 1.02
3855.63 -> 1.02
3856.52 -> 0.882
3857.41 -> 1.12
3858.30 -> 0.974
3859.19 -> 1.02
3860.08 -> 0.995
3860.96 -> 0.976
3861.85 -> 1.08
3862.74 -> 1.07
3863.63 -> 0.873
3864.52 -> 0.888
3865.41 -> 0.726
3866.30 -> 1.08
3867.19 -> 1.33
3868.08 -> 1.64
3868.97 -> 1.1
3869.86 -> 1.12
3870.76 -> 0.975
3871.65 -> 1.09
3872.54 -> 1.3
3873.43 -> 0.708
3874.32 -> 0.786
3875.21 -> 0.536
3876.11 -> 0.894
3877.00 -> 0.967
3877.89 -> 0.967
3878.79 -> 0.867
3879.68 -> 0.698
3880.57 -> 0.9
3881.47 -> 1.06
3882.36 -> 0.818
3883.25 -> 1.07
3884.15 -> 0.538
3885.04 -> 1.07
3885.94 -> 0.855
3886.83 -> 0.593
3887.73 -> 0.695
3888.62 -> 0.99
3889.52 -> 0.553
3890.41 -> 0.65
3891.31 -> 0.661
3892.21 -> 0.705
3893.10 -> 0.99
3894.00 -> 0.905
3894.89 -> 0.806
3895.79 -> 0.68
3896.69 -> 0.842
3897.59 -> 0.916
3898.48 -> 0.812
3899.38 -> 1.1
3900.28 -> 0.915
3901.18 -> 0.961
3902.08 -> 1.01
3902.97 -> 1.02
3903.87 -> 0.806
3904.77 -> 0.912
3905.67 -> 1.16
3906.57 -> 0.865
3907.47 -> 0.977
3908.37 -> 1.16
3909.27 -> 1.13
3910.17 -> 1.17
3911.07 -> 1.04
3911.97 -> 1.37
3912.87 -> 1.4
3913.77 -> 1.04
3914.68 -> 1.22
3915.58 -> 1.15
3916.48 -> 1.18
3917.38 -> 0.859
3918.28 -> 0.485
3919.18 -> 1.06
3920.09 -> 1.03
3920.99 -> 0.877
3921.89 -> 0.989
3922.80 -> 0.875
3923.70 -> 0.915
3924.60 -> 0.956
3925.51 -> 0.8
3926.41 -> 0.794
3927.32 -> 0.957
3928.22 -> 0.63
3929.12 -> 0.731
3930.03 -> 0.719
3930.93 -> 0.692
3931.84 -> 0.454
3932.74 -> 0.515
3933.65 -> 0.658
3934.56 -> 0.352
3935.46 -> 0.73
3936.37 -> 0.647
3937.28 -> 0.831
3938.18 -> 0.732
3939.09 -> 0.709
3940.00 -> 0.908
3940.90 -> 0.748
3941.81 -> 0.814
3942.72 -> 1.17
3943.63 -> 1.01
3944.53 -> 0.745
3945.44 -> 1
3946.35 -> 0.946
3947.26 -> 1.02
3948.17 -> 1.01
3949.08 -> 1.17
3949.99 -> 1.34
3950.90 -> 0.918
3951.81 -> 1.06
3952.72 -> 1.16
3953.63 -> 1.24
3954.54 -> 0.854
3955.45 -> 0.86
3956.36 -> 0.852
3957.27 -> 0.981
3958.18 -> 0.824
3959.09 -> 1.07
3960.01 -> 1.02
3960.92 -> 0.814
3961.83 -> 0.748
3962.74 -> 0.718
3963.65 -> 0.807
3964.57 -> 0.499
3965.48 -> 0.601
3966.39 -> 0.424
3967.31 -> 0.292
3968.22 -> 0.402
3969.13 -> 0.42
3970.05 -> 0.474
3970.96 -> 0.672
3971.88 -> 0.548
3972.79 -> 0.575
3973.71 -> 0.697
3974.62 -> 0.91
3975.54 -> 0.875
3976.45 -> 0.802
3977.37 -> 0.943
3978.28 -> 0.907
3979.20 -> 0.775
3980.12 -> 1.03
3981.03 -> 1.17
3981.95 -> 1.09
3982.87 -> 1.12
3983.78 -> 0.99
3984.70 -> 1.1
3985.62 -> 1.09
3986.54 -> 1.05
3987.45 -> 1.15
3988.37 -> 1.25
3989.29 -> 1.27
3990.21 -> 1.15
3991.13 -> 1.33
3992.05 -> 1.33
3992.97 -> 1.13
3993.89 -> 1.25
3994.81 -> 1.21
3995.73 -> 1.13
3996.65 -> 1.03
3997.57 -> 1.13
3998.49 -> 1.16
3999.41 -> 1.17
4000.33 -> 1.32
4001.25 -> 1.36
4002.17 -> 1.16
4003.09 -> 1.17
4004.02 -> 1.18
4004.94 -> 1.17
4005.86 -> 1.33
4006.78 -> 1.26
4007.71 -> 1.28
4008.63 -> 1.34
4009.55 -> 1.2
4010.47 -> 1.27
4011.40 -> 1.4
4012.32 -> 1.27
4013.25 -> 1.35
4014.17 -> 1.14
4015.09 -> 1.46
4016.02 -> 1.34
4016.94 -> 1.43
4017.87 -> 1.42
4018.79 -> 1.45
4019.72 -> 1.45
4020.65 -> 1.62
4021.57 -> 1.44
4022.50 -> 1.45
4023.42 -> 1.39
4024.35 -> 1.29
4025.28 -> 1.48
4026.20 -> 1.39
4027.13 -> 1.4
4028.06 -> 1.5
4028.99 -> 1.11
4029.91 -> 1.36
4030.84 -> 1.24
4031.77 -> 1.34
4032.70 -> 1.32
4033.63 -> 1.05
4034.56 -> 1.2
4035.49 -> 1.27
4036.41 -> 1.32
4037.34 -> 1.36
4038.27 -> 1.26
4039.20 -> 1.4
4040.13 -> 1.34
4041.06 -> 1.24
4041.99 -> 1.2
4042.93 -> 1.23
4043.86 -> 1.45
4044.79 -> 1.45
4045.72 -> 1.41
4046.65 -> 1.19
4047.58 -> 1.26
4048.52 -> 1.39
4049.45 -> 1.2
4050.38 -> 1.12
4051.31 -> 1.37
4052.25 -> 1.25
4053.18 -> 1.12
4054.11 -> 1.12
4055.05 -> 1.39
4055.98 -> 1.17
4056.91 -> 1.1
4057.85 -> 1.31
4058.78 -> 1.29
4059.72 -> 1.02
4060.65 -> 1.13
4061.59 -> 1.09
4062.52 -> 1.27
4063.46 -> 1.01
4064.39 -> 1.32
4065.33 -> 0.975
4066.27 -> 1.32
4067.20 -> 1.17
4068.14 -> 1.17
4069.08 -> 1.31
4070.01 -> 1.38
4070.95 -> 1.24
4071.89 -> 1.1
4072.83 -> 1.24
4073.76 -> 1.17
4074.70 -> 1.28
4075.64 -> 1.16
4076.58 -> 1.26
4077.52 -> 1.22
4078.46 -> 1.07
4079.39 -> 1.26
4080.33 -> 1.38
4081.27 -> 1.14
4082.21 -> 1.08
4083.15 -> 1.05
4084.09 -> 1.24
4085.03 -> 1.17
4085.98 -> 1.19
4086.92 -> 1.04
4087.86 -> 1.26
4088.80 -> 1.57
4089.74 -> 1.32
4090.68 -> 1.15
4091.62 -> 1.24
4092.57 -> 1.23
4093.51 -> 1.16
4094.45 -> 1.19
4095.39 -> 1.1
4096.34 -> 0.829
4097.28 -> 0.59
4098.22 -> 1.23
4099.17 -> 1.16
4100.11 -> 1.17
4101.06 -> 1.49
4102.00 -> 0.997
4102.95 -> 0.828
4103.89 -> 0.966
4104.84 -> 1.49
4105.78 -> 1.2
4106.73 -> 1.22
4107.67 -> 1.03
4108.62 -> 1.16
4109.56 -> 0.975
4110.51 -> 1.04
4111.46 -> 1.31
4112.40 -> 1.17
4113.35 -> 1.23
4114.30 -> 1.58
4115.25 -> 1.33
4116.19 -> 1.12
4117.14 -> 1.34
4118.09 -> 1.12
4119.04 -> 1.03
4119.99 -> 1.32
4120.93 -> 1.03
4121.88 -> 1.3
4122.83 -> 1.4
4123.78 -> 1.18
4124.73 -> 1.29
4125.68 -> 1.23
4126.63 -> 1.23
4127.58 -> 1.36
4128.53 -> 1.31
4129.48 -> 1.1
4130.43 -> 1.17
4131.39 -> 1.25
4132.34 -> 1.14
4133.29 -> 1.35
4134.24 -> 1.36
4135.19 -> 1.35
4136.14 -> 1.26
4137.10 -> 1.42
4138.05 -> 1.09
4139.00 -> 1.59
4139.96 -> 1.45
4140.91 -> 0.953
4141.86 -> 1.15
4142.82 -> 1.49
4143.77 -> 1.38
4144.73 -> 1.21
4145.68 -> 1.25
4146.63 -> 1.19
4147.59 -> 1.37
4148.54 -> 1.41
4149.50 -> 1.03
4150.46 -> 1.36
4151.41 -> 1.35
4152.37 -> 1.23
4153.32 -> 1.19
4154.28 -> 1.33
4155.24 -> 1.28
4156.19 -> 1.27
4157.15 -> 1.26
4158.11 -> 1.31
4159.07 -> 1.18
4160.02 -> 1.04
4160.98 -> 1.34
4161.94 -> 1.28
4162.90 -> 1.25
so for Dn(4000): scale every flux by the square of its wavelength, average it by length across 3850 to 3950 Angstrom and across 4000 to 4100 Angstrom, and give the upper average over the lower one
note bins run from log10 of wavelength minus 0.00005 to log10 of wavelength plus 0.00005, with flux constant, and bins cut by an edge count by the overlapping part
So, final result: 1.5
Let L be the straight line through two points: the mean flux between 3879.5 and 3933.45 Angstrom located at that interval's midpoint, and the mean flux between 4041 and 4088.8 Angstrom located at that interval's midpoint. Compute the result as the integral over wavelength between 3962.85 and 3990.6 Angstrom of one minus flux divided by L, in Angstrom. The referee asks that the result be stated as 5.6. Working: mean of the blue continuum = 0.895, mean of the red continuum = 1.22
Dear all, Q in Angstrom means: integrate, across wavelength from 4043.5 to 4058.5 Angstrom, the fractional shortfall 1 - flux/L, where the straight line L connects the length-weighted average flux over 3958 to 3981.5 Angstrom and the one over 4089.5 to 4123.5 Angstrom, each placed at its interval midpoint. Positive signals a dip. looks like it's -4.2 Angstrom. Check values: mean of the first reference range 0.73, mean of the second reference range 1.17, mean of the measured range 1.27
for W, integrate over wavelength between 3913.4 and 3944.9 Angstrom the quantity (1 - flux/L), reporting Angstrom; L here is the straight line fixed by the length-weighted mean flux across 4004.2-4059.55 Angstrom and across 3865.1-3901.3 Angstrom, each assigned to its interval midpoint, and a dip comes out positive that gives 6.01 Angstrom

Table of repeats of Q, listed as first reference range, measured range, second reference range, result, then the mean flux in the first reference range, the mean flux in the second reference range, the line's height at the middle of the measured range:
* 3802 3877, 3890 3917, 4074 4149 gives -1.5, 0.844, 1.21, 0.931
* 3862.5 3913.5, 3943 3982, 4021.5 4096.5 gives 8.3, 0.942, 1.24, 1.07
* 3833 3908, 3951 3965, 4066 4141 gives 1.4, 0.874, 1.21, 1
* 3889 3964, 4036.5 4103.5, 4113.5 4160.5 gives -3.5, 0.903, 1.26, 1.15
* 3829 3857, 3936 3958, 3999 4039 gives 2.8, 0.746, 1.32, 1.09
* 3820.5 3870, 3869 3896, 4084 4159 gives 0.8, 0.826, 1.22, 0.88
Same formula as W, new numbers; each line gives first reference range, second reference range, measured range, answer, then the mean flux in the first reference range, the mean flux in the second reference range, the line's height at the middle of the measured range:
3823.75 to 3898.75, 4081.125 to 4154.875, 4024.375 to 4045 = -4.1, 0.839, 1.22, 1.09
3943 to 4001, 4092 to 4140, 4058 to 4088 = -1.6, 0.949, 1.2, 1.13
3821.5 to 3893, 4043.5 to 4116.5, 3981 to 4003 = -2.5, 0.835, 1.2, 1.05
